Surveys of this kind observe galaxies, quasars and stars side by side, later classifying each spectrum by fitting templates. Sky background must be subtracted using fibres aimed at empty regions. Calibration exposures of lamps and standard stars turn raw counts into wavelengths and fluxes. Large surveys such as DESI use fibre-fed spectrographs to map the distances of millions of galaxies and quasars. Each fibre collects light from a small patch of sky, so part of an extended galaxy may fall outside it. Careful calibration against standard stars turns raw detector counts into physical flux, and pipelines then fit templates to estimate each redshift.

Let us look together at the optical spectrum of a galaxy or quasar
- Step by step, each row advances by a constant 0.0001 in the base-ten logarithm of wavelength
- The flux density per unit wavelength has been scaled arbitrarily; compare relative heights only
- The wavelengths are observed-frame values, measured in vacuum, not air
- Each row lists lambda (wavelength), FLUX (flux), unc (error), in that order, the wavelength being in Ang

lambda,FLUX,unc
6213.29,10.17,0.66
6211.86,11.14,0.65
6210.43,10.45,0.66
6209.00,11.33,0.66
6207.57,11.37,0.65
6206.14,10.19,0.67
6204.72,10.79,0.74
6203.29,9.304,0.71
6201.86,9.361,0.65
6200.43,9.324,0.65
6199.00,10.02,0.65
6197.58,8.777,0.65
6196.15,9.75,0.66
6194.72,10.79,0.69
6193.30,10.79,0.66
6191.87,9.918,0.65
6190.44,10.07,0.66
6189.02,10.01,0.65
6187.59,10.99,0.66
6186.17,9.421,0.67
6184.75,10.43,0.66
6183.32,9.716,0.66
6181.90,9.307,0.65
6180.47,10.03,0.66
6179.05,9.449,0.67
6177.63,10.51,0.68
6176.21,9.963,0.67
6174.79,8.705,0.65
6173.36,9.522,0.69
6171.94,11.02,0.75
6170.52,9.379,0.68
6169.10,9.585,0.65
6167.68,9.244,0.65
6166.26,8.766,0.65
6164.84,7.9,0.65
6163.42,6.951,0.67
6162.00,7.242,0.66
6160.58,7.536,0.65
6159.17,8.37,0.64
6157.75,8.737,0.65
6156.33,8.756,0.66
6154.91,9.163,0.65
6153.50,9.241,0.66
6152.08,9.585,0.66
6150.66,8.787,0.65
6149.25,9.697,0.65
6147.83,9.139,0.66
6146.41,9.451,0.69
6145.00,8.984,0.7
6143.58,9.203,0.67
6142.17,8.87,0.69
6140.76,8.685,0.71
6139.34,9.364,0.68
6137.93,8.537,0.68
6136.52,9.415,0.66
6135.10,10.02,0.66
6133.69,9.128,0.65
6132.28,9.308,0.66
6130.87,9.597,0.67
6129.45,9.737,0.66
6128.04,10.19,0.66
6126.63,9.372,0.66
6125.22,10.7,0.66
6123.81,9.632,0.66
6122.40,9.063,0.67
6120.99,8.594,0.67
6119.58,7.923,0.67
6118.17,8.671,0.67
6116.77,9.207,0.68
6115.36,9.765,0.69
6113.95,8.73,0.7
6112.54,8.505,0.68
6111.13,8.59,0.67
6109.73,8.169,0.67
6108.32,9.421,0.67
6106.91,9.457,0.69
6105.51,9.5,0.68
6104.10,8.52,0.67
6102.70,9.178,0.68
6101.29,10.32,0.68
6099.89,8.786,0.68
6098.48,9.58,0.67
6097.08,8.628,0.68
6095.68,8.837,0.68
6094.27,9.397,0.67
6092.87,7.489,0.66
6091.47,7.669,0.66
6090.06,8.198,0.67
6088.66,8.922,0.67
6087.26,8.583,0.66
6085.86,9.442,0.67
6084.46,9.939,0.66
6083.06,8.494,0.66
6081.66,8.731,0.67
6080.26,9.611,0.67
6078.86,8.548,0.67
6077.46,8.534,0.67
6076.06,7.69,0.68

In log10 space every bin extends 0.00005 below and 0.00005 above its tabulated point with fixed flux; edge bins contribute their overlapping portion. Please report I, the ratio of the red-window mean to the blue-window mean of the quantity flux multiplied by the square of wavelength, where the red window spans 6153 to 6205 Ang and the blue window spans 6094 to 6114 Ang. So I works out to 1.07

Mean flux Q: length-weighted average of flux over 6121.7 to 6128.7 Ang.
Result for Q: 9.79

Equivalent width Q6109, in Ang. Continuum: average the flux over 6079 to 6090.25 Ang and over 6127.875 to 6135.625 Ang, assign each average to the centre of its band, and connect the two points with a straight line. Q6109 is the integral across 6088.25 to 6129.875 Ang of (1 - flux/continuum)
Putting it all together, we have 1.4 Ang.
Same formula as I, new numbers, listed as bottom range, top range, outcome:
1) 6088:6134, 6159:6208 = 1.08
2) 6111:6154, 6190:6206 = 1.10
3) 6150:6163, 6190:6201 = 1.17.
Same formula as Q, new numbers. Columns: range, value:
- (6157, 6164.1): 7.78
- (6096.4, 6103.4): 9.3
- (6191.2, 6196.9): 10.3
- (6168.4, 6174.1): 9.86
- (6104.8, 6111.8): 9.03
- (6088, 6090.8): 8.53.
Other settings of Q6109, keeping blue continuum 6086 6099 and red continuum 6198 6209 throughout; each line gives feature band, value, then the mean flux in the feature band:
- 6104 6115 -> -0.1 Ang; 8.9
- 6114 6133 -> -0.7 Ang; 9.34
